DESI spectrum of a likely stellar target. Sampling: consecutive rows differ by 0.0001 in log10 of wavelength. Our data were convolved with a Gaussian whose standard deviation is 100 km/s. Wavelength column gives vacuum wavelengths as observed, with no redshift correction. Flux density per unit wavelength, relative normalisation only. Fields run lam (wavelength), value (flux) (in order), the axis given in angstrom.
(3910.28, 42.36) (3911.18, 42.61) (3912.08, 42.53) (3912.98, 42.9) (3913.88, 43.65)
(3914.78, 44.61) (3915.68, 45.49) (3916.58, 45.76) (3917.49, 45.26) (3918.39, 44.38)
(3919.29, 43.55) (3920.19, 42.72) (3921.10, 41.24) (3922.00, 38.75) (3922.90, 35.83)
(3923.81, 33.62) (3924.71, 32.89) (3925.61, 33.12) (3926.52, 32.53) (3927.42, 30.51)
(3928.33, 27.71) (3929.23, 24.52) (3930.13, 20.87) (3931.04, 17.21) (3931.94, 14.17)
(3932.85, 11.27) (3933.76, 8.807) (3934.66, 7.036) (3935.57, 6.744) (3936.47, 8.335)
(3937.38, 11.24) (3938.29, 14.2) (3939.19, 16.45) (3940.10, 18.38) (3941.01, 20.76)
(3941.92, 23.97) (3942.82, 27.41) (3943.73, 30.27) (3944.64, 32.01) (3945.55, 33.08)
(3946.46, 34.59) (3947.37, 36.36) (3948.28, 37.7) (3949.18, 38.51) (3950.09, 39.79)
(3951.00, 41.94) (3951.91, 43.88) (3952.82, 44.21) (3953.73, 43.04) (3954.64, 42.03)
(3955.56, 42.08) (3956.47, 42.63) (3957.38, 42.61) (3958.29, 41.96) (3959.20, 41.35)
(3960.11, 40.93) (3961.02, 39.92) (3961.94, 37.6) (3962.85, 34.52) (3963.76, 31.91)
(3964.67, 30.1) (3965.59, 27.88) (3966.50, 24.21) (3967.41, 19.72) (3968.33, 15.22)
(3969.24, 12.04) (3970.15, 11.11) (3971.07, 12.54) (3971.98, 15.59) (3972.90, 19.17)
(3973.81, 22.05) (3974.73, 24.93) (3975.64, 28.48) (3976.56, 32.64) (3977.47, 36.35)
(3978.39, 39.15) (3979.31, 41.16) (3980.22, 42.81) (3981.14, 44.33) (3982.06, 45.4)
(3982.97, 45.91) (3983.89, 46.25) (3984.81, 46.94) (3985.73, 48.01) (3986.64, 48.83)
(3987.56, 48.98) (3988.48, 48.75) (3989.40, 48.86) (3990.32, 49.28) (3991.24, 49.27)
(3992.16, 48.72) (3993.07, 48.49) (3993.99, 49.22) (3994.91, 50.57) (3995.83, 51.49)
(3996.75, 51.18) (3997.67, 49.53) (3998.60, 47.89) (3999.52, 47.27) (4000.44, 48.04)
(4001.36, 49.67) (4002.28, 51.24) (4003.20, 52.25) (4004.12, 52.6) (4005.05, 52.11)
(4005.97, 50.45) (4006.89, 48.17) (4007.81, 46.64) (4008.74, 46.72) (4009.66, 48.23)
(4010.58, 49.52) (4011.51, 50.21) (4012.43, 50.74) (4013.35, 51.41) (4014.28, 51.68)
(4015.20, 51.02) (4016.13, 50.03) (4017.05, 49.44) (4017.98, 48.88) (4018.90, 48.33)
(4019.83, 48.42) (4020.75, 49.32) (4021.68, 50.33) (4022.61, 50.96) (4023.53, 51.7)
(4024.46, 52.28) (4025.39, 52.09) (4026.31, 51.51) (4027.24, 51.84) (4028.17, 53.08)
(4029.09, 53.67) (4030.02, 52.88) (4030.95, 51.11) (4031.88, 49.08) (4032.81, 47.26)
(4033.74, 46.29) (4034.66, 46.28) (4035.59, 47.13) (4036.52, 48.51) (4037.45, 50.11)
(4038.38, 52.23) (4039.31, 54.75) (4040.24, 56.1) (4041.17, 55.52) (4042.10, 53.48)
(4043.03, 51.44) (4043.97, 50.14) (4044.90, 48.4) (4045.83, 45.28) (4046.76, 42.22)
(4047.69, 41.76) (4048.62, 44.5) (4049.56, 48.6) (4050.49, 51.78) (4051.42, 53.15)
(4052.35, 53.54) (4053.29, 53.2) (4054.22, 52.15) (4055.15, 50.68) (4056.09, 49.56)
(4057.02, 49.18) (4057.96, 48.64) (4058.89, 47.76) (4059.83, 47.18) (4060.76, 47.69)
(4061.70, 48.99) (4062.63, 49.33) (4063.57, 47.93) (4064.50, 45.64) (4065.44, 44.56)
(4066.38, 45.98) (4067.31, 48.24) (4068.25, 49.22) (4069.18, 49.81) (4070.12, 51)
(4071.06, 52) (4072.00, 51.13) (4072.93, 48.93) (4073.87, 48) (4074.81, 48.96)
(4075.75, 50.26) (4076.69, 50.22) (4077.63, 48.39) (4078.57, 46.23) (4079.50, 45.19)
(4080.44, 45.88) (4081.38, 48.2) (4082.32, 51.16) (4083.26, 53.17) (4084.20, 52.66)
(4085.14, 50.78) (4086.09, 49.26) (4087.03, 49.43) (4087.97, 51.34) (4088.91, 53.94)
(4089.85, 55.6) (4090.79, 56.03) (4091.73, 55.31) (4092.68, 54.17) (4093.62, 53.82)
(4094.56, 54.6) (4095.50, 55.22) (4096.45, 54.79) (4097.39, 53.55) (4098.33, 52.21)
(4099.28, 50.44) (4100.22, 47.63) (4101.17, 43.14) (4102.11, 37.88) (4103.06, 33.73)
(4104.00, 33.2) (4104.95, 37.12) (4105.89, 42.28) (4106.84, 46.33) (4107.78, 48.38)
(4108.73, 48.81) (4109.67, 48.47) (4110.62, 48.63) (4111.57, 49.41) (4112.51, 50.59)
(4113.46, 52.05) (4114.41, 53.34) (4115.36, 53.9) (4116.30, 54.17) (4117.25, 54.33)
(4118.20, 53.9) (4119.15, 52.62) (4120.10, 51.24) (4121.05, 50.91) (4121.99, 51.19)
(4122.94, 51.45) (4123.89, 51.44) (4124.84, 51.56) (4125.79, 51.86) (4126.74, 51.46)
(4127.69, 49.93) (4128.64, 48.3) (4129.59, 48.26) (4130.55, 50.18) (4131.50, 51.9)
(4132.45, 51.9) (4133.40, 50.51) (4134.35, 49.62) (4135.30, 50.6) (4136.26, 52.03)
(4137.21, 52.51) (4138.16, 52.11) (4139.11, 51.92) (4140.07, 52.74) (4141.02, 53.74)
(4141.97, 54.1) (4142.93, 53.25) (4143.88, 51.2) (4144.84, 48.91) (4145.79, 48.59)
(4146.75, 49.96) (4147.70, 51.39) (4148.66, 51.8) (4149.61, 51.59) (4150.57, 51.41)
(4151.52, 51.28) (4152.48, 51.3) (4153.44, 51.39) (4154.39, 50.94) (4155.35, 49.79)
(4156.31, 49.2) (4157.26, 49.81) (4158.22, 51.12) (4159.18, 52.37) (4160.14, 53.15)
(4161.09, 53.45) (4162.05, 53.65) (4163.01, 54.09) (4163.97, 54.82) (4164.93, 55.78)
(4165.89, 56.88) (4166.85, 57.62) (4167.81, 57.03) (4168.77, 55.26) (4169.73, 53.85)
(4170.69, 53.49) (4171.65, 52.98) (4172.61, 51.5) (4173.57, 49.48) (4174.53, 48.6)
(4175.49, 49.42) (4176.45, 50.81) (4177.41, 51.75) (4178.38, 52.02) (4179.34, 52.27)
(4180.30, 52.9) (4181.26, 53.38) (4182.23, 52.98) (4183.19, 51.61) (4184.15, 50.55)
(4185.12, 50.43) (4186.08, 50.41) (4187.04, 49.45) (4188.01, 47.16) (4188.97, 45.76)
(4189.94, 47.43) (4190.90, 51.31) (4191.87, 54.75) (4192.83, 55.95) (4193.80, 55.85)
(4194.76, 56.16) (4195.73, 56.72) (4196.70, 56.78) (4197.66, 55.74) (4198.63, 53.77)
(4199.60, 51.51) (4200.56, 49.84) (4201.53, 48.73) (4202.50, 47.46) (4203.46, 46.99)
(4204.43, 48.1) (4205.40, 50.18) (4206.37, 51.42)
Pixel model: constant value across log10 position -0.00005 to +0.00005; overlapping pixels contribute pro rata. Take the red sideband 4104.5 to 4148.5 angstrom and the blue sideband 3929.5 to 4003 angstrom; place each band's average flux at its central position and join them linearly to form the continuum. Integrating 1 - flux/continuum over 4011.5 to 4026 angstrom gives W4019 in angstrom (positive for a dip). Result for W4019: -3.9 angstrom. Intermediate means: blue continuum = 34.3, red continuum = 50.7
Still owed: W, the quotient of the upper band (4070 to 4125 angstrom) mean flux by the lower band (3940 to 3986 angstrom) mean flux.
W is 1.48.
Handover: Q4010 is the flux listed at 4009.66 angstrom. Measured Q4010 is 48.23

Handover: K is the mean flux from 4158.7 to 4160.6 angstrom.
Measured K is 52.7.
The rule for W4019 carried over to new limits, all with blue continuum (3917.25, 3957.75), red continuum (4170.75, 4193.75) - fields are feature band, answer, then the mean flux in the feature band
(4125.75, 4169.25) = -3.46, 52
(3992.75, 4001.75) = -3.61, 49.3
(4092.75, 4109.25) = -1.02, 46.9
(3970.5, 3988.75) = -1.52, 36.6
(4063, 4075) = -2.08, 48.6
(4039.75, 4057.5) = -4.66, 50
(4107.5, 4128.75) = -2.64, 51.3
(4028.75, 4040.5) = -3.62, 50.3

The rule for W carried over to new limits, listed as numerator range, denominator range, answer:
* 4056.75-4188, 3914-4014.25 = 1.38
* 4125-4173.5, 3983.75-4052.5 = 1.04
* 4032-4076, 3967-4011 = 1.19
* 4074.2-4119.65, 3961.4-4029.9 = 1.15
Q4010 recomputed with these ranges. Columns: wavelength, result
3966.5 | 24.21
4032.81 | 47.26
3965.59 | 27.88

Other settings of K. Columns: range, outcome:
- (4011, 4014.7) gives 50.9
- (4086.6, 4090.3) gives 52.7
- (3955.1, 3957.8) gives 42.4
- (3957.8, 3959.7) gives 41.8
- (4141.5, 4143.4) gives 53.5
